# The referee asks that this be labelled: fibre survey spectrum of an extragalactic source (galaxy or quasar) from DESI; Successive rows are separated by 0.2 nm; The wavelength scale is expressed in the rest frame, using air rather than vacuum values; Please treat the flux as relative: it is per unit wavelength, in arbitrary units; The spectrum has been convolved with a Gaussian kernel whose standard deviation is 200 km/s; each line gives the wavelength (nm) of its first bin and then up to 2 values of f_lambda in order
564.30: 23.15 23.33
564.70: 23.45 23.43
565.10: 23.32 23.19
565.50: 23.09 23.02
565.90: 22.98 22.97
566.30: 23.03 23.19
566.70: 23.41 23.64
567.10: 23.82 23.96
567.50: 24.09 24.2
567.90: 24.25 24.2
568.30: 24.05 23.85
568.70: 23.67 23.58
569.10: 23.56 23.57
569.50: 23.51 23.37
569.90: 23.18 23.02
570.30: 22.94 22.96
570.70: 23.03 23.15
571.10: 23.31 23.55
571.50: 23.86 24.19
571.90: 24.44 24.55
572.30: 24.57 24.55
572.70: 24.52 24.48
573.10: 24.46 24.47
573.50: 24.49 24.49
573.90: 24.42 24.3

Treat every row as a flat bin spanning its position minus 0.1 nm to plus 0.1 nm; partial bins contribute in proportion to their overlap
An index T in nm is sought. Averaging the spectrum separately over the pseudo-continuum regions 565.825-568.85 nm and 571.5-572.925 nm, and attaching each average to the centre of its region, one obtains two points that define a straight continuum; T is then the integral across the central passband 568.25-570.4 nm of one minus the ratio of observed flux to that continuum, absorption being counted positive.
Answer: 0.05 nm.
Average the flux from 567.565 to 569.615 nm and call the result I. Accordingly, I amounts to 23.8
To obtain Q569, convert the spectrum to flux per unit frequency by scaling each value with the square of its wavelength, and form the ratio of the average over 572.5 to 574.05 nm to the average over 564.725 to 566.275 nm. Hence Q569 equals 1.09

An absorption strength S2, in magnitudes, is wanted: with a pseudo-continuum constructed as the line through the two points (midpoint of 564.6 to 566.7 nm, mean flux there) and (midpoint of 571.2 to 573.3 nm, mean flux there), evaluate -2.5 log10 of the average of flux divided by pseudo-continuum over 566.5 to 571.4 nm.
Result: 0.01 mag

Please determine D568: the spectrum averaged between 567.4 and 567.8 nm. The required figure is 24.1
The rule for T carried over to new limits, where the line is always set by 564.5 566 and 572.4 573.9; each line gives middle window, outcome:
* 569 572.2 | 0.076 nm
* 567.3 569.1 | -0.020 nm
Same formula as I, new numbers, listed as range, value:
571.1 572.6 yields 24.2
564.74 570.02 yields 23.5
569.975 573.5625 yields 23.9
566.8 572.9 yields 23.8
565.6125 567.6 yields 23.4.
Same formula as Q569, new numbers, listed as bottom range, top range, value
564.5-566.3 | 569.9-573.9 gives 1.06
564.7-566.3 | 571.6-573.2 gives 1.08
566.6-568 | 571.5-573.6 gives 1.04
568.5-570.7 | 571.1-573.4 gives 1.05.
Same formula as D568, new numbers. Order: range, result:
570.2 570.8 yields 23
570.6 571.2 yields 23.2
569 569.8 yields 23.5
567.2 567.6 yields 24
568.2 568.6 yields 24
